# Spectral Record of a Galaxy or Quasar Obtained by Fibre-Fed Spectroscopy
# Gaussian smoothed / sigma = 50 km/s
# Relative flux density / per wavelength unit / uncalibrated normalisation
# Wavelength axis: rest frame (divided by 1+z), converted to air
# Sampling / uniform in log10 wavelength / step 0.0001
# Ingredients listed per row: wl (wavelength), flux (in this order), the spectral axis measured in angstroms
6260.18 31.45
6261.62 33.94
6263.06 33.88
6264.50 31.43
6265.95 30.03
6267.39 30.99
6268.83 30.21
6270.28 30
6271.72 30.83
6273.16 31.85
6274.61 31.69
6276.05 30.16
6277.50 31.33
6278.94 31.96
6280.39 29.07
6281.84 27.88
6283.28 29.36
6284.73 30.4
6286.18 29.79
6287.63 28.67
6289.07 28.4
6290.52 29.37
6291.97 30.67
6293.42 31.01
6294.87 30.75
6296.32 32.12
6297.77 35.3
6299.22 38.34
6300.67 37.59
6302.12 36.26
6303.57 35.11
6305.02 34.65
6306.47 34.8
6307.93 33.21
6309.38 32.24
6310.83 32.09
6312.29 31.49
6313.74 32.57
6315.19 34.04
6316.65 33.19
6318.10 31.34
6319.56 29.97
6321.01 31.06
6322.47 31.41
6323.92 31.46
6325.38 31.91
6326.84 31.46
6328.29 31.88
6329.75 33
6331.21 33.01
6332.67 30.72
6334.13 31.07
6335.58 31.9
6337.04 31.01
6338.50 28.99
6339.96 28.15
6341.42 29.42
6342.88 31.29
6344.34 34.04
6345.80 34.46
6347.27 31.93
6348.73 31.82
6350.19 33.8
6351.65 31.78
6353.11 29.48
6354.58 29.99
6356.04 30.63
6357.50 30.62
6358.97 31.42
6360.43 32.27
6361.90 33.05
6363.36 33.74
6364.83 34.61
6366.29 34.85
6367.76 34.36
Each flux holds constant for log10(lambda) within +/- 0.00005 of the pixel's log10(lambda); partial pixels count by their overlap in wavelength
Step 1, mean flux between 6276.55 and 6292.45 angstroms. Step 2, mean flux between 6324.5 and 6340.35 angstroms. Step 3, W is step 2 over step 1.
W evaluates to 1.05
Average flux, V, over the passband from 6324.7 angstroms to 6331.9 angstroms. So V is 32.2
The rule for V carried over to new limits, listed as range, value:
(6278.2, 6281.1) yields 30.5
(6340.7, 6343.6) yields 30.4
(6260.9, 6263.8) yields 33.9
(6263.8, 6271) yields 30.5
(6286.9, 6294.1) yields 29.6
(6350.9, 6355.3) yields 30.4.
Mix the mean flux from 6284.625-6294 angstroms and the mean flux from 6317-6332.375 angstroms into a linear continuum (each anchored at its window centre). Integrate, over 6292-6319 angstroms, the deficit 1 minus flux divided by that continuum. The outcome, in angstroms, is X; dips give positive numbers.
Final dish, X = -2.6 angstroms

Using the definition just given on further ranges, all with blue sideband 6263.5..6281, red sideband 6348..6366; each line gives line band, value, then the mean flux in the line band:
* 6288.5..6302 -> -0.7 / 32.8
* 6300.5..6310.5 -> -1.0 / 34.6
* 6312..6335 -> -0.2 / 31.9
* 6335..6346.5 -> 0.2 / 31.1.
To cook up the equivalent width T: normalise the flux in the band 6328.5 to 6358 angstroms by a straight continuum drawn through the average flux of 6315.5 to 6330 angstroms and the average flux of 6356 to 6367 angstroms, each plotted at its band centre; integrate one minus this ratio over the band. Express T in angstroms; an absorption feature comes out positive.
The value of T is 0.8 angstroms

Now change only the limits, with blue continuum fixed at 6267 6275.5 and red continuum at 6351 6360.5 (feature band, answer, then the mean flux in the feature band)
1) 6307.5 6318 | -0.59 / 32.6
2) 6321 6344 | -0.25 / 31.2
